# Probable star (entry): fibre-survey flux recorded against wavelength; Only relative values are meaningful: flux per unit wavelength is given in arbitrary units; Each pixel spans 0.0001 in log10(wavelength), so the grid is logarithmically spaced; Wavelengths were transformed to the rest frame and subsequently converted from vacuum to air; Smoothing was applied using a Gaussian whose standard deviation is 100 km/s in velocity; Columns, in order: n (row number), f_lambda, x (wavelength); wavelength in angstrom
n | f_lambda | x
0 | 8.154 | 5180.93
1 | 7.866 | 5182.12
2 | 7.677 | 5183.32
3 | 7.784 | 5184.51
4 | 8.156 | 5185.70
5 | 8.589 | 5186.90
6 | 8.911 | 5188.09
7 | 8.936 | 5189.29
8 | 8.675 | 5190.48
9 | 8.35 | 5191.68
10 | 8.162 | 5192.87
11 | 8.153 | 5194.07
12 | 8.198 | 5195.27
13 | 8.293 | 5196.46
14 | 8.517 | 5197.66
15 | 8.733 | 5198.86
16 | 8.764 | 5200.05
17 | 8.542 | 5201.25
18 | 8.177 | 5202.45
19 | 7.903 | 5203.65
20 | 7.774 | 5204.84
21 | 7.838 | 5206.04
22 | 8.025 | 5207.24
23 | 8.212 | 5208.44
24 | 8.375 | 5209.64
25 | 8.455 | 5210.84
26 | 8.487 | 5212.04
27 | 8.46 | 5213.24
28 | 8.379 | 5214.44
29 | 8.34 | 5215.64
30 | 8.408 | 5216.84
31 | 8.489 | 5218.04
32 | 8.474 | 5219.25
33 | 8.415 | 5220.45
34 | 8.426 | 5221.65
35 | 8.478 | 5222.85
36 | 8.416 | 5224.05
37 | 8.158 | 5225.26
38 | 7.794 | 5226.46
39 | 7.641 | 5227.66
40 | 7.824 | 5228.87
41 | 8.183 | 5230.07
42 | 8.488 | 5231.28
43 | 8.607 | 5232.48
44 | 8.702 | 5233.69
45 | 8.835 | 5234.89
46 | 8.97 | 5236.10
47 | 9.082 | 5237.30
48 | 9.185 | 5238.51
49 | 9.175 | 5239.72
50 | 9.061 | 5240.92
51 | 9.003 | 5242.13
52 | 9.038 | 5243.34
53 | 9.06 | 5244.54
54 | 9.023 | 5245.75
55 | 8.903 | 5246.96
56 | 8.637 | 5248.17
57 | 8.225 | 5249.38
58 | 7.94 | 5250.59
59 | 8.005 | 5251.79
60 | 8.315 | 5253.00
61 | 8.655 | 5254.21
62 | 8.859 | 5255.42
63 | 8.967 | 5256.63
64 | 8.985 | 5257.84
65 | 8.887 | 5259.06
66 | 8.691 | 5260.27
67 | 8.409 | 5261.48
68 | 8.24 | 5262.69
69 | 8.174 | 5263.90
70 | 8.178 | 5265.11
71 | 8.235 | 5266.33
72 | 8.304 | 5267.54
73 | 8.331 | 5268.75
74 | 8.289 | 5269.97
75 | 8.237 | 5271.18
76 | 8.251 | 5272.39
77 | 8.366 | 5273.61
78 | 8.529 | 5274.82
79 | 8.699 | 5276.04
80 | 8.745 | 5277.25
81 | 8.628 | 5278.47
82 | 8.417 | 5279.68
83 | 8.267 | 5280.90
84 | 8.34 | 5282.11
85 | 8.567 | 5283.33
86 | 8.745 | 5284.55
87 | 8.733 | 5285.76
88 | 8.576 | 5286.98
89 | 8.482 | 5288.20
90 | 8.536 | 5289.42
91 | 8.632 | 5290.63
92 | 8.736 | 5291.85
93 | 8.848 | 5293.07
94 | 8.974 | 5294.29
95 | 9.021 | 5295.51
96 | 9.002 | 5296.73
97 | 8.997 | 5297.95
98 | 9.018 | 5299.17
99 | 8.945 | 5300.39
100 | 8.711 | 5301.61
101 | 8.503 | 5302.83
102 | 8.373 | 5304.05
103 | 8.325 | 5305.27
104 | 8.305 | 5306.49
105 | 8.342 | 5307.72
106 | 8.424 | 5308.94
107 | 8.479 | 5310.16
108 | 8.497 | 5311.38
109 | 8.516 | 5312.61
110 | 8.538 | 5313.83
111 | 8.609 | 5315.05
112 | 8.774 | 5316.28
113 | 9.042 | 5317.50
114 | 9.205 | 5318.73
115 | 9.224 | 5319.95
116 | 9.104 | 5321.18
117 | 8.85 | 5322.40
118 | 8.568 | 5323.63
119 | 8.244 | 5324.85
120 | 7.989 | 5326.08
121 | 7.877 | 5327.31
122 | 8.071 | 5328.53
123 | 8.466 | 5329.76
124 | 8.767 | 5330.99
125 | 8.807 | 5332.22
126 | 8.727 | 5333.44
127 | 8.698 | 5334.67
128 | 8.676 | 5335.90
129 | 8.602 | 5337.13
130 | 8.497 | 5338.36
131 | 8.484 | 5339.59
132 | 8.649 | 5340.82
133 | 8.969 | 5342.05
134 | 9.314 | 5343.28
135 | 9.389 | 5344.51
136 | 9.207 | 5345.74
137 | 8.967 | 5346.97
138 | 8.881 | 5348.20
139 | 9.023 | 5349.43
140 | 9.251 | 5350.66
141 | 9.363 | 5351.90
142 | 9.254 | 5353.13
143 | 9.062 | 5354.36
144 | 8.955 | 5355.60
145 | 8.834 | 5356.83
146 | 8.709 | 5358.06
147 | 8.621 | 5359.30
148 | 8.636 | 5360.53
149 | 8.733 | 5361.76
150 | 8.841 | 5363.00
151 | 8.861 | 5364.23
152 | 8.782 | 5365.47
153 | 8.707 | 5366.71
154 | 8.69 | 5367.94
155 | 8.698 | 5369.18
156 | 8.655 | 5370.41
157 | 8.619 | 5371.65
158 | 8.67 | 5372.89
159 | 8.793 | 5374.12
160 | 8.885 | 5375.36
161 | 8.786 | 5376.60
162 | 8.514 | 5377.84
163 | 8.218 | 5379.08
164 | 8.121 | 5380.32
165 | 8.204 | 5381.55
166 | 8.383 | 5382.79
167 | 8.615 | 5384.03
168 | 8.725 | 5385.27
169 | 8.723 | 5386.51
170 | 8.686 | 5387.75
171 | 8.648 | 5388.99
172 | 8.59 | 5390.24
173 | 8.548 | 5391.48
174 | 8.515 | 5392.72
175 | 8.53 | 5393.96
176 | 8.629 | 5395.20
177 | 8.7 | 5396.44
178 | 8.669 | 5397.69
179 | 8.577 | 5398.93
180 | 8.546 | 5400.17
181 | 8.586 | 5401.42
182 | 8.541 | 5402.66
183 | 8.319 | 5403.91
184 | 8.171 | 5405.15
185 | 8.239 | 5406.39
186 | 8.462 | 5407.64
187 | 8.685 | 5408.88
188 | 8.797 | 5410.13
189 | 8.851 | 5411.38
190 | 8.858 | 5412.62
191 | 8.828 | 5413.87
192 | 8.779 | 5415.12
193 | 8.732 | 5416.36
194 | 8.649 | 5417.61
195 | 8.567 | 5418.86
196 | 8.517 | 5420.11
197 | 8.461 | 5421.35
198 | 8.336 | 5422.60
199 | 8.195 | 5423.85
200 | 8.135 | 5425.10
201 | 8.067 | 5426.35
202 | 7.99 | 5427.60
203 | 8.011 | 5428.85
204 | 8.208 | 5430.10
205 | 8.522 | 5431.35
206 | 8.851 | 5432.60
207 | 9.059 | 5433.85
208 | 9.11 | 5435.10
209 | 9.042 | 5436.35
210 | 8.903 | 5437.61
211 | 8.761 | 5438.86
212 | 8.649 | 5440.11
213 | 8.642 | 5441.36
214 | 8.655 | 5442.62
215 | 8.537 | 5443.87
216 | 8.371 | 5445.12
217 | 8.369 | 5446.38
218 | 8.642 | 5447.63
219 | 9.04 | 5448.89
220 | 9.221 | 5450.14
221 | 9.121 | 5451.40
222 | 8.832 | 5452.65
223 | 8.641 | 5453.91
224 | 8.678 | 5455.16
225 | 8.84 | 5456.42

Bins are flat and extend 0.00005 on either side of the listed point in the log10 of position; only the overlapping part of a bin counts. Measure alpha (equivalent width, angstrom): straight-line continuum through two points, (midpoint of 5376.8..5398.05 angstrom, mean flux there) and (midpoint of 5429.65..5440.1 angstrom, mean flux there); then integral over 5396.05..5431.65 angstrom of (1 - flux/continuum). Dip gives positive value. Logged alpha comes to 0.8 angstrom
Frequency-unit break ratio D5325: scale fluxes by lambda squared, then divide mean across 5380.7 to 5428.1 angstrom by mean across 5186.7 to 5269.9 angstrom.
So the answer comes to 1.1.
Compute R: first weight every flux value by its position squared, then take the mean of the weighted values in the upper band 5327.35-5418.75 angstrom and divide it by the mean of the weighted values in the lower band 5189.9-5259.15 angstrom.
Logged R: 1.08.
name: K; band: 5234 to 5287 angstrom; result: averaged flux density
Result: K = 8.61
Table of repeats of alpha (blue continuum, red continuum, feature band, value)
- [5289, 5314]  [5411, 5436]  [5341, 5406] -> -1.0 angstrom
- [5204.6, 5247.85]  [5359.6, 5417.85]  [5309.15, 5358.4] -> -1.1 angstrom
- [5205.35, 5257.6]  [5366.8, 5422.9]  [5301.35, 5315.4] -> 0.1 angstrom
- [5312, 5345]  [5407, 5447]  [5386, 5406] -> 0.1 angstrom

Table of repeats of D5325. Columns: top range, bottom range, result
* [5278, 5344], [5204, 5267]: 1.05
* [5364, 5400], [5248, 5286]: 1.06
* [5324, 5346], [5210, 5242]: 1.06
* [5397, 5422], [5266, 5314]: 1.05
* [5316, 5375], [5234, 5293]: 1.05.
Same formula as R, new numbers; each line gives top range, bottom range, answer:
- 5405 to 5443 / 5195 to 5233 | 1.12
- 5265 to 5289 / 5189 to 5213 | 1.05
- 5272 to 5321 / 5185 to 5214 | 1.07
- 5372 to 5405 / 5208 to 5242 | 1.07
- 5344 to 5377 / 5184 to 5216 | 1.13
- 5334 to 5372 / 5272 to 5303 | 1.05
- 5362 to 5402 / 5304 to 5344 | 1.02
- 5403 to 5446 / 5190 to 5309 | 1.07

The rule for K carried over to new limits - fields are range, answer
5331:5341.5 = 8.65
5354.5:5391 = 8.66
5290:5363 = 8.75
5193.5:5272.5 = 8.46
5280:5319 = 8.65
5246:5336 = 8.57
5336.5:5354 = 8.99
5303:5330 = 8.54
